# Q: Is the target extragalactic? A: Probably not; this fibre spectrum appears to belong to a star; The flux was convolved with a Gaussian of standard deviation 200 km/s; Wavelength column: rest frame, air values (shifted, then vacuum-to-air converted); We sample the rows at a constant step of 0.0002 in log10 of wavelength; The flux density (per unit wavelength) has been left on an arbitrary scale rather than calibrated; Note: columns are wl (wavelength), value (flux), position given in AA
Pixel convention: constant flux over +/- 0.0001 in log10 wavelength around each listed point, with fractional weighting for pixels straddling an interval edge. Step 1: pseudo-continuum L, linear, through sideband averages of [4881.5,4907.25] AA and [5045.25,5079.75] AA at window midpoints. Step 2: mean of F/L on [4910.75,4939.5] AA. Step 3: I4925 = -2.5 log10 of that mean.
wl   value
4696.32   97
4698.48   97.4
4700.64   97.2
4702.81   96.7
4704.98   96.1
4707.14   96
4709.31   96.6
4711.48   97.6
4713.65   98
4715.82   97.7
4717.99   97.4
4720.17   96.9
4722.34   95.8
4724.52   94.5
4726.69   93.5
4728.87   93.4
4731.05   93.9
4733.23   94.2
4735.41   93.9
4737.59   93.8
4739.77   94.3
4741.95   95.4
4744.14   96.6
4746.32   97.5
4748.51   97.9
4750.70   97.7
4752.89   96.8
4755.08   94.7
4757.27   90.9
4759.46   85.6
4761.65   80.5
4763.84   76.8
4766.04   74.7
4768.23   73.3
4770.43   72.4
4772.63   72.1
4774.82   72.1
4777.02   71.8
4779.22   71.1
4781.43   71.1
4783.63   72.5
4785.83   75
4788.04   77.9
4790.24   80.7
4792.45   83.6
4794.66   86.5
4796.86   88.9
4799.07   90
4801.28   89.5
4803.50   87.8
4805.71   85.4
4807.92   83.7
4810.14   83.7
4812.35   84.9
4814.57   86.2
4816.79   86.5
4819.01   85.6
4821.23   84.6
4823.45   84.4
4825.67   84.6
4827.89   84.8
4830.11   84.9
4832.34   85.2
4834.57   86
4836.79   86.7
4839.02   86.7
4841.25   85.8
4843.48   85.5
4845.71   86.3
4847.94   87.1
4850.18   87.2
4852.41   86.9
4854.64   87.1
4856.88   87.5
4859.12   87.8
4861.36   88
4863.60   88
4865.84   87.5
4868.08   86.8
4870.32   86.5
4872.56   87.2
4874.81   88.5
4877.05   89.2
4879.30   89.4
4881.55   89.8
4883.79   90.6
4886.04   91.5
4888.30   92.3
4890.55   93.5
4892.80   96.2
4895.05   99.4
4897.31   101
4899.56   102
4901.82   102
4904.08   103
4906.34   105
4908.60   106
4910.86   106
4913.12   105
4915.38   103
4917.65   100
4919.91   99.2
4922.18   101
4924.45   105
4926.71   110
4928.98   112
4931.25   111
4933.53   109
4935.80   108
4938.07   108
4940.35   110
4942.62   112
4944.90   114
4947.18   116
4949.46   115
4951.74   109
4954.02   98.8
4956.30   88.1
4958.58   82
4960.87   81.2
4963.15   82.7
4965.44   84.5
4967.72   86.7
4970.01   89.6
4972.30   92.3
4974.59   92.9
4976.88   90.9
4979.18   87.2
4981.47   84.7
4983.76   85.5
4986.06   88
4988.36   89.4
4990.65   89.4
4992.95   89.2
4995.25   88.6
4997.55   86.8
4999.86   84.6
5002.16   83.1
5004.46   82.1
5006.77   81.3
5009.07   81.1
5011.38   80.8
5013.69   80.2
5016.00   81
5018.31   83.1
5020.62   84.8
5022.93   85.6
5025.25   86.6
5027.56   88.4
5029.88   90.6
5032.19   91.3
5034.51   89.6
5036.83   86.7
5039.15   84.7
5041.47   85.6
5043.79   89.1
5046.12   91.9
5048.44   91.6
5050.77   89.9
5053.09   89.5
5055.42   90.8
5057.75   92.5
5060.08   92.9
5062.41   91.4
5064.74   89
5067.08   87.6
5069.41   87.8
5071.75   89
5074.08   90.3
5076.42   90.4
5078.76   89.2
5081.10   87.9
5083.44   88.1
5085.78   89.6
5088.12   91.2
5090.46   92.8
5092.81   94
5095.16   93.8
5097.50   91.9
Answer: -0.106 mag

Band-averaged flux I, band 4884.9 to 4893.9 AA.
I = 93.3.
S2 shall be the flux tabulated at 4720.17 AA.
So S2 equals 96.9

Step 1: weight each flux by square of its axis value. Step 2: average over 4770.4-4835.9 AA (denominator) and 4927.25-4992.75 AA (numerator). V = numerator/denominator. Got 1.3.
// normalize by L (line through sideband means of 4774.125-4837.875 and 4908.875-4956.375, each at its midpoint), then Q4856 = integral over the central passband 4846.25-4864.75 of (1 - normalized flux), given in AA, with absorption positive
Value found 1.0 AA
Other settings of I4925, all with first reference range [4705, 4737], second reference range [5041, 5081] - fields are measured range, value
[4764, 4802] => 0.21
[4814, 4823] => 0.10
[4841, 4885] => 0.07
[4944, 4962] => -0.10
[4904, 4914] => -0.14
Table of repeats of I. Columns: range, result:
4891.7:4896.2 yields 97.8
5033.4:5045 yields 87.1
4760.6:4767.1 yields 77.3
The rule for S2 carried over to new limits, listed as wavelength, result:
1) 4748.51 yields 97.9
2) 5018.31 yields 83.1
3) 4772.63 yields 72.1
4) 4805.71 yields 85.4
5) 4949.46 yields 115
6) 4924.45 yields 105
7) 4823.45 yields 84.4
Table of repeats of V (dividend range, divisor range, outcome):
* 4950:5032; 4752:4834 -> 1.15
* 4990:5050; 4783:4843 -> 1.11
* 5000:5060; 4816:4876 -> 1.08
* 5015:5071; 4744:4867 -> 1.15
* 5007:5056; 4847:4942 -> 0.94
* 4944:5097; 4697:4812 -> 1.13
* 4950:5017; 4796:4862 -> 1.08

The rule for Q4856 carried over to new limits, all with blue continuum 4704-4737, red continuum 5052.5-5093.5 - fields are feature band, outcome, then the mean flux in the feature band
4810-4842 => 2.93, 85.4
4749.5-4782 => 5.03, 80.3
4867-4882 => 0.83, 88.1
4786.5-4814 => 2.72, 85.1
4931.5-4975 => -3.40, 99.3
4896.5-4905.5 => -0.90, 102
